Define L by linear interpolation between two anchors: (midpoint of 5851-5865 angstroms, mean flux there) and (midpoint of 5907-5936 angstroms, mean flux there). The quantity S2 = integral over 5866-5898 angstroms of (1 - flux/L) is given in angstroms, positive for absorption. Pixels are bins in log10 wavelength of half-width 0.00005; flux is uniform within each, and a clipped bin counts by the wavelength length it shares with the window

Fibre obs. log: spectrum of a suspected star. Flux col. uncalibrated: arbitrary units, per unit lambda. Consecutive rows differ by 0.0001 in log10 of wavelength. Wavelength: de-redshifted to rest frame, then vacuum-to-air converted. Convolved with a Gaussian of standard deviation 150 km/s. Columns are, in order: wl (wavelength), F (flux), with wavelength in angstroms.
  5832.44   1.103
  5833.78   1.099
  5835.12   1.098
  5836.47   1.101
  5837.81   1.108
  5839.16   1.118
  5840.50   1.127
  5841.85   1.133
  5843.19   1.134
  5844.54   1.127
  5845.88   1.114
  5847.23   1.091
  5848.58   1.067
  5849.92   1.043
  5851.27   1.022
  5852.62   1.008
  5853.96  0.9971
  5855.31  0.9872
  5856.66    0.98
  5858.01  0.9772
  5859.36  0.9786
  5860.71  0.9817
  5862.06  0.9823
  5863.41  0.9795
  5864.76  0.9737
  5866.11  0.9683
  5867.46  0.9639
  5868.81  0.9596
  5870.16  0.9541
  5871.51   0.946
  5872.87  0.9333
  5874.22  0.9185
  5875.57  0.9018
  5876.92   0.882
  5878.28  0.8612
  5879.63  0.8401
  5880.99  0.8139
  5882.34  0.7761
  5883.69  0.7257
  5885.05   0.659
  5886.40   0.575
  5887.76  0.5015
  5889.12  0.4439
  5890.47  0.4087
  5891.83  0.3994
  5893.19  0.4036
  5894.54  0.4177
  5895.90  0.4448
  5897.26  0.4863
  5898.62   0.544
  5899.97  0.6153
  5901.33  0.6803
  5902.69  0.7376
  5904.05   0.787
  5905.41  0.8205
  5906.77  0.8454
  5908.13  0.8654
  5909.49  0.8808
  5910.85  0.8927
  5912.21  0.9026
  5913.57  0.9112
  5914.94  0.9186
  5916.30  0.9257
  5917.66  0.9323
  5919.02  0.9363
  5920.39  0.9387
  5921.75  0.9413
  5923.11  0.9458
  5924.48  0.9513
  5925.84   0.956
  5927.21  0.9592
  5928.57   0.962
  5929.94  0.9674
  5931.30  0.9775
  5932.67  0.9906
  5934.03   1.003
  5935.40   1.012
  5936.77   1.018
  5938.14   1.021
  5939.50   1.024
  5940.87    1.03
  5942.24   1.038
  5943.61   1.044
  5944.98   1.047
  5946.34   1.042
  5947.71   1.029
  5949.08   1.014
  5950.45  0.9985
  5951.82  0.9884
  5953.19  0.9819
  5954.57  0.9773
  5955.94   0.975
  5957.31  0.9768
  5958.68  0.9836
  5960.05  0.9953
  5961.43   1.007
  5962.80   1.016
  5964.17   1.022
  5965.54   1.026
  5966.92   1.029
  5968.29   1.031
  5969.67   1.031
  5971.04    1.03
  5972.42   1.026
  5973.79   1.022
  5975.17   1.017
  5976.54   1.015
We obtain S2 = 8.6 angstroms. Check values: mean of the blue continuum 0.987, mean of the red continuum 0.94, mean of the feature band 0.711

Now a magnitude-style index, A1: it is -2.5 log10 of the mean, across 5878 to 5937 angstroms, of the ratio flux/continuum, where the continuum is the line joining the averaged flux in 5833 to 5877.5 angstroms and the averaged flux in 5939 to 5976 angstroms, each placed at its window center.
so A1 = 0.283 mag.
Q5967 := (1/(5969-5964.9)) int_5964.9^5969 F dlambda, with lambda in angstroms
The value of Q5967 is 1.03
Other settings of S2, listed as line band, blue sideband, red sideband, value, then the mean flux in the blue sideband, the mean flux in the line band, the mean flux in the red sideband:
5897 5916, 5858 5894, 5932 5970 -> 2.16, 0.799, 0.787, 1.01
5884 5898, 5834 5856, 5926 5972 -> 7.57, 1.08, 0.481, 1.01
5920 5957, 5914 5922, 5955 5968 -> -1.11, 0.93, 0.994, 1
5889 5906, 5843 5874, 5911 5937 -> 7.29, 1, 0.555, 0.953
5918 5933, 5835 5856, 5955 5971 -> 1.10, 1.08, 0.955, 1.01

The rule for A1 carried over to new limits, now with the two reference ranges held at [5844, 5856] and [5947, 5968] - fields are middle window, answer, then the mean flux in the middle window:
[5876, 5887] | 0.321 mag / 0.771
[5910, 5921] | 0.114 mag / 0.919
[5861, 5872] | 0.082 mag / 0.967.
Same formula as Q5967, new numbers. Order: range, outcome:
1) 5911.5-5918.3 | 0.918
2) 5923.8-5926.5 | 0.955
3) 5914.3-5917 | 0.924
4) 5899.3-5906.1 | 0.728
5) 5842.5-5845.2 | 1.13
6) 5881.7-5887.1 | 0.683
